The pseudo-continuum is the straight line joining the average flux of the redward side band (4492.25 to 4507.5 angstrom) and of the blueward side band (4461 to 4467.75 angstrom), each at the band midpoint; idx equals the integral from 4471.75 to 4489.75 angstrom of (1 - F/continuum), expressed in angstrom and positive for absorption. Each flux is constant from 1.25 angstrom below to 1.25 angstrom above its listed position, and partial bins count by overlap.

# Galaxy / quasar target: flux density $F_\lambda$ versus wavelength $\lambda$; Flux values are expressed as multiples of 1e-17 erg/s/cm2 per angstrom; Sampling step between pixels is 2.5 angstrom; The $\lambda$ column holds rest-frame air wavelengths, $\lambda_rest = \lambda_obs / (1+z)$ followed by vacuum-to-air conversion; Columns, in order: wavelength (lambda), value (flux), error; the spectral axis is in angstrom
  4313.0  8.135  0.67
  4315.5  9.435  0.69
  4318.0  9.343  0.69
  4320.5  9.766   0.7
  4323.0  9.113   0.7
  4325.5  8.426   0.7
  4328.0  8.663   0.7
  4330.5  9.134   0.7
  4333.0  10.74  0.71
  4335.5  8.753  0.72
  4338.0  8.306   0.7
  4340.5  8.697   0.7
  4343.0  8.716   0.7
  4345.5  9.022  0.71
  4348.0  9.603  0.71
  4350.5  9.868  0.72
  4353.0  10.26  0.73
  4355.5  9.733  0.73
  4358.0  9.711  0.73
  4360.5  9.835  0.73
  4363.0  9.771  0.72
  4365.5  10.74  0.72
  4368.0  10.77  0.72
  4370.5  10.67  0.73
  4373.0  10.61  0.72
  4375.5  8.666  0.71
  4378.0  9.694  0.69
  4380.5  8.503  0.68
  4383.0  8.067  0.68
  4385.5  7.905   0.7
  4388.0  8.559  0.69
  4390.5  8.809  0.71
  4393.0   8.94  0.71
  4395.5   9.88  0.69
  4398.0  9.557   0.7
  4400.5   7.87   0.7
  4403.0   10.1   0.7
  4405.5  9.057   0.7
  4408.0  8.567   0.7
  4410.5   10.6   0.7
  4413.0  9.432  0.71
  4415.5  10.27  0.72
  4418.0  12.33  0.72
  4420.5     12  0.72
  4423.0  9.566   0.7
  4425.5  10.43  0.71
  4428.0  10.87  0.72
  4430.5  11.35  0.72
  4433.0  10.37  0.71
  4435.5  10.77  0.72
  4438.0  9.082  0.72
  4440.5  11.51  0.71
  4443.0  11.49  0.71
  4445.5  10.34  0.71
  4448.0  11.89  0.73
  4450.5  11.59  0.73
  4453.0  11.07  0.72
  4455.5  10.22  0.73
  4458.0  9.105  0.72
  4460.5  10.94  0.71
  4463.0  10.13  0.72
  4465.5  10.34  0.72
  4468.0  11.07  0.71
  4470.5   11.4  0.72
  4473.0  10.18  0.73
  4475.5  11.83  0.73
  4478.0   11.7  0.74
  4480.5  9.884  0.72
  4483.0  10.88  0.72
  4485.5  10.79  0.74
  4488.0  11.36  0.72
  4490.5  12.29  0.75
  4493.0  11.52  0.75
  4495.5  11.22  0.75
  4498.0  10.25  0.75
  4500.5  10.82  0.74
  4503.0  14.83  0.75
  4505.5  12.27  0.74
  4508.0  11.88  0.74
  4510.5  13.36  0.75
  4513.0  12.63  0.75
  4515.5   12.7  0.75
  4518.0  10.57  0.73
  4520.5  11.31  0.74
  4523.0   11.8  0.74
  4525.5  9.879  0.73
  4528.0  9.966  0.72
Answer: 0.2 angstrom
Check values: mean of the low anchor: 10.4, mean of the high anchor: 11.8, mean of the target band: 11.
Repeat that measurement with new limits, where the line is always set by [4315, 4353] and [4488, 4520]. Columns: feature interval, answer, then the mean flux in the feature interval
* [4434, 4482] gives 2.0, 10.8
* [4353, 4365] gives -0.3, 9.88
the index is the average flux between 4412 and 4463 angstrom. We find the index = 10.7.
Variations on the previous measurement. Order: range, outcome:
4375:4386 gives 8.61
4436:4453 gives 11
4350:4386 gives 9.69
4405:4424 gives 10.3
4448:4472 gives 10.7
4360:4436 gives 9.82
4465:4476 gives 10.9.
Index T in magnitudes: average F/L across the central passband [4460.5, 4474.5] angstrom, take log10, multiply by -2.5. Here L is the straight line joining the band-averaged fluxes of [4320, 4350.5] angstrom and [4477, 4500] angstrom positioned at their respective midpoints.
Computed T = 0.014 mag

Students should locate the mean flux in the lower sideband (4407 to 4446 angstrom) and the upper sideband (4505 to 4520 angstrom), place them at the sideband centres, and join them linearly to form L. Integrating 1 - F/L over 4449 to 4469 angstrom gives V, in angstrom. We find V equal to 1.1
